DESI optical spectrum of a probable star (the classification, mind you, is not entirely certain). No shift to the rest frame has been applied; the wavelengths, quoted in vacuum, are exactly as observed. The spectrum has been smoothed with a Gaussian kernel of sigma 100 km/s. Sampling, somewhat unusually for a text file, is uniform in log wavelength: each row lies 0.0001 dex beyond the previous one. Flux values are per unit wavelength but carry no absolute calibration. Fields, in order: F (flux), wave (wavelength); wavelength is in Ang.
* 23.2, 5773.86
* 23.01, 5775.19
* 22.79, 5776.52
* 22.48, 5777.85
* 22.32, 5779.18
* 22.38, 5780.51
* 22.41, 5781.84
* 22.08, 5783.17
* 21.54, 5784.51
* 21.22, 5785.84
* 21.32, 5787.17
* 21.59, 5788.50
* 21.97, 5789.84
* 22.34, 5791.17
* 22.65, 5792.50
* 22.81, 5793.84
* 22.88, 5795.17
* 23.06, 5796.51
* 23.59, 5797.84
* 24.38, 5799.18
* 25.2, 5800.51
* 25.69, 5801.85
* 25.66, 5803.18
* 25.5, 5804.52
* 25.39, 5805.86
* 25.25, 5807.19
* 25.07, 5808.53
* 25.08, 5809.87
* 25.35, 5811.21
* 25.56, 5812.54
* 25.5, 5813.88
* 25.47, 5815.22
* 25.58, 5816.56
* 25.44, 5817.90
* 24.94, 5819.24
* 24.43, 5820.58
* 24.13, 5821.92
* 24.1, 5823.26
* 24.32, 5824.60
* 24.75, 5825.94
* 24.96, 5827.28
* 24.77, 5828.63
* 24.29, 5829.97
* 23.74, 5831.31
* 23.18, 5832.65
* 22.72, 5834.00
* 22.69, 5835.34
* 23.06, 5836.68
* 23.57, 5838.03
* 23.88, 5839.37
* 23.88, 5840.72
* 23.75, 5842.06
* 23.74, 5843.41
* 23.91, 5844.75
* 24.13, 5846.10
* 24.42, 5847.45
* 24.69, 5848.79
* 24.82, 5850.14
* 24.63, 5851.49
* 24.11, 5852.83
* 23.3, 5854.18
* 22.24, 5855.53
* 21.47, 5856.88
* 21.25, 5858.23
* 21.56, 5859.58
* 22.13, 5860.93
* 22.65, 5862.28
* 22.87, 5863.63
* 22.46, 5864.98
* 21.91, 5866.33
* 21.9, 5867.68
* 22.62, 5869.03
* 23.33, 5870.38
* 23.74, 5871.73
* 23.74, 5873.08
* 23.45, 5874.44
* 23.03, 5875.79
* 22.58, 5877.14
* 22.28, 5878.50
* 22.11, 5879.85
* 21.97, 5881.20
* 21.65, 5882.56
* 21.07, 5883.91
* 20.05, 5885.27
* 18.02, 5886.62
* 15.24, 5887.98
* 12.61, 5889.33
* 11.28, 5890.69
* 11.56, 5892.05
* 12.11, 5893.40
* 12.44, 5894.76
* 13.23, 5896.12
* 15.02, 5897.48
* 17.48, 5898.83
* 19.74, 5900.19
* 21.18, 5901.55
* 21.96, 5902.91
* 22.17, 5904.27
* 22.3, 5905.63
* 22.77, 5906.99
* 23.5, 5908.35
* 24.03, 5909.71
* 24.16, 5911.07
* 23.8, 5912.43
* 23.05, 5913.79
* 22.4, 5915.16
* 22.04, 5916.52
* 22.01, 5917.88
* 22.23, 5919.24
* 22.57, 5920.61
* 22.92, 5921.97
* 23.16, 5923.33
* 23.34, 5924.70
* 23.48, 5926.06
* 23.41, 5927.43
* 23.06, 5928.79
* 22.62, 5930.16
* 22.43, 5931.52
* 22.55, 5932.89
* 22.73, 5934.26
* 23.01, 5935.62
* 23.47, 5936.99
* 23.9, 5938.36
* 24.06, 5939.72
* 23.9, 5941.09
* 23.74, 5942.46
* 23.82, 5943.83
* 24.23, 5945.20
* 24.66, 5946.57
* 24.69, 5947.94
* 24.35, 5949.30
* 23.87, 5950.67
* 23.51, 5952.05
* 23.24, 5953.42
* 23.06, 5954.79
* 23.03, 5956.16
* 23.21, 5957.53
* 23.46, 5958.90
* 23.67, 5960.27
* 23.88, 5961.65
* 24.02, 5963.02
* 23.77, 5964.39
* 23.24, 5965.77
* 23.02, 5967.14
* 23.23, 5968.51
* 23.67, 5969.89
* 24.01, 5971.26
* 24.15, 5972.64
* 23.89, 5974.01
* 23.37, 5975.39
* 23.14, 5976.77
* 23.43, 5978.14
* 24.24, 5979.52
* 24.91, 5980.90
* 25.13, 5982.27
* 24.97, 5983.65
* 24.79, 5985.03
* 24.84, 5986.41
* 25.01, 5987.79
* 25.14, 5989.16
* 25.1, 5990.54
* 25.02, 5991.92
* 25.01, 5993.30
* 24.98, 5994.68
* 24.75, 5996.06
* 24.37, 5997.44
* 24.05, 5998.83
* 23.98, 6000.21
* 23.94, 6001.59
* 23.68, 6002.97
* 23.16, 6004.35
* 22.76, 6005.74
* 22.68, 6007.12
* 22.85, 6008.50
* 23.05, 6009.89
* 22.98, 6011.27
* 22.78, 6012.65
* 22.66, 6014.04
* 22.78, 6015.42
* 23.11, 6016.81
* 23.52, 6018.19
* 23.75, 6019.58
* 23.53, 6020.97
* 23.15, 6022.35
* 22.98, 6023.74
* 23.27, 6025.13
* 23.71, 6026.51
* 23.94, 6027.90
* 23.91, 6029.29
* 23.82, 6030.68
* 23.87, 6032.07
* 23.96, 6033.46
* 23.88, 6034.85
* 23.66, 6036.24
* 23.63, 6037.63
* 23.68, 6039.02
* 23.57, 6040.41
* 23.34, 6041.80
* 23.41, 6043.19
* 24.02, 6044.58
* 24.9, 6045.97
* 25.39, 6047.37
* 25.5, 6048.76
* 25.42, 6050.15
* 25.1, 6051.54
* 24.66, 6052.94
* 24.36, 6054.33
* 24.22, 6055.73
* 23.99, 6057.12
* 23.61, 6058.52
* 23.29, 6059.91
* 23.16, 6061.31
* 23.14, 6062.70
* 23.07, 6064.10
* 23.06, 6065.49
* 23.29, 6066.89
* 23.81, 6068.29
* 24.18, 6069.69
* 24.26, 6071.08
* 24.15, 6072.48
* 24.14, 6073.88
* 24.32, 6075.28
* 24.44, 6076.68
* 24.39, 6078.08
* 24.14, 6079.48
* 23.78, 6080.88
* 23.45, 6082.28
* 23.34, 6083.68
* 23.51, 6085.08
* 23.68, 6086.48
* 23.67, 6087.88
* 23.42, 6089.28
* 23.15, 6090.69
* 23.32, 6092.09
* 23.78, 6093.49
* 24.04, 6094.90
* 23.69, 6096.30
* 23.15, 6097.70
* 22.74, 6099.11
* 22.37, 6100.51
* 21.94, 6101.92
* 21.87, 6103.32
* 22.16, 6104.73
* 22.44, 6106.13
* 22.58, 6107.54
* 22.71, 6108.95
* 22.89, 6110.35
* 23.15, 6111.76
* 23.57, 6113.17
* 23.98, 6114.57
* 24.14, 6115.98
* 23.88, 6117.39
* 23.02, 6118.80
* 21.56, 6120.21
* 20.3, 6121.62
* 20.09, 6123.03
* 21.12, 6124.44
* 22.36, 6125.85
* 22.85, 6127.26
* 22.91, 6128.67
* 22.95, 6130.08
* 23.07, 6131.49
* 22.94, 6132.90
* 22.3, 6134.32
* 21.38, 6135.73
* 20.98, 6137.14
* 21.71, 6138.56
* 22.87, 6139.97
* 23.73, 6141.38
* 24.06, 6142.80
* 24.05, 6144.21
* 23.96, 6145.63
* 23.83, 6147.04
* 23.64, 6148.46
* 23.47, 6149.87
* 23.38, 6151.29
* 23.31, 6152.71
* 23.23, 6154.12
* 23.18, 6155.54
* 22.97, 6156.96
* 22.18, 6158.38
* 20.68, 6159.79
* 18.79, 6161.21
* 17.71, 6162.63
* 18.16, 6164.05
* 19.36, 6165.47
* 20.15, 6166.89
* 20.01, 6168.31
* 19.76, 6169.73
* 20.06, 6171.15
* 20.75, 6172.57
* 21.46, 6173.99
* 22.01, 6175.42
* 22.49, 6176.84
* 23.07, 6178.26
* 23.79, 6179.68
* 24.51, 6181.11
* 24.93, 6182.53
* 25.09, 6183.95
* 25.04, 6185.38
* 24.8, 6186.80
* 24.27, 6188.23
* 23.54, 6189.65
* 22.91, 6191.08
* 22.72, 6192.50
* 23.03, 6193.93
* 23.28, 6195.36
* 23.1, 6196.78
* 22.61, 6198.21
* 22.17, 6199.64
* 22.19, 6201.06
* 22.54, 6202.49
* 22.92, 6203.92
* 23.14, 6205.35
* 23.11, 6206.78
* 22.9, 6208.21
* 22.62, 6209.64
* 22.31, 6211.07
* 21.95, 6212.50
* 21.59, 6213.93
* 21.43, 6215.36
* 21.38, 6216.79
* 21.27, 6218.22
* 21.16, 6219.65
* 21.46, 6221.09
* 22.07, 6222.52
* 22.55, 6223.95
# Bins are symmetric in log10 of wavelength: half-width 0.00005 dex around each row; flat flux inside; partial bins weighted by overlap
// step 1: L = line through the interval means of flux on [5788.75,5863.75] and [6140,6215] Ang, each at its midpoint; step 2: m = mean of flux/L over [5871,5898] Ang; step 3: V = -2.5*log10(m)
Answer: 0.28 mag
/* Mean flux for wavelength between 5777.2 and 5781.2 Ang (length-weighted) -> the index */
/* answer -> 22.4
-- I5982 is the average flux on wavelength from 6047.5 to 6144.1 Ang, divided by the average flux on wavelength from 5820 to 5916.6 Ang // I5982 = 1.1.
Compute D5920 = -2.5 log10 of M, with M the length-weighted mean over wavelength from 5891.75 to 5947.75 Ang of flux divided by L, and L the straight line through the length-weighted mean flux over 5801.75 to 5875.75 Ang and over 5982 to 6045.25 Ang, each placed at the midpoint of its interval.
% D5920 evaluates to 0.103 mag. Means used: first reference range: 23.9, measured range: 21.7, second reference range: 23.8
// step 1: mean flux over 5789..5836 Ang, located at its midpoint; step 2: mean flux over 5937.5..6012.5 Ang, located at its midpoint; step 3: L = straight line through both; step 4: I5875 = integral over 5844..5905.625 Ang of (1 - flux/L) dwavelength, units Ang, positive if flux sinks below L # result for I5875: 8.9 Ang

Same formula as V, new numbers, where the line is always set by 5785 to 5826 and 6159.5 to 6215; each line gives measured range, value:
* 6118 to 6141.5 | 0.02 mag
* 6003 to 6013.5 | 0.01 mag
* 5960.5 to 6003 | -0.04 mag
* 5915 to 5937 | 0.04 mag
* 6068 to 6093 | -0.05 mag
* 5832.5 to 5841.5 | 0.03 mag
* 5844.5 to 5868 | 0.04 mag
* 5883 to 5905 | 0.38 mag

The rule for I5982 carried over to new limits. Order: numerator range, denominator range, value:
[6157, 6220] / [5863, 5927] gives 1.07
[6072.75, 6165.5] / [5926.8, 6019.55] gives 0.96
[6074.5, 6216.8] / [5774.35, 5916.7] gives 1.01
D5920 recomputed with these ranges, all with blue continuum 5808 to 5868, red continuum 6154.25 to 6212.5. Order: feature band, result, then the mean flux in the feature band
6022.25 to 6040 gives -0.03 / 23.7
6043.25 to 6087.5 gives -0.06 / 24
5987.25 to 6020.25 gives -0.03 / 23.8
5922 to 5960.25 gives -0.01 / 23.5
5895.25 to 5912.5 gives 0.14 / 20.7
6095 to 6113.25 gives 0.00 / 22.7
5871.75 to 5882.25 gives 0.04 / 22.8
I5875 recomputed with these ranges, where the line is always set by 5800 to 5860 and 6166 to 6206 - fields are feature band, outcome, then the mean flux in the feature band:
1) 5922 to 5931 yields 0.3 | 23.2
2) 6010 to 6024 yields 0.2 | 23.1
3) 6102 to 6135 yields 0.7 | 22.5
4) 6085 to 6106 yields 0.0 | 23.1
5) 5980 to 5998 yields -1.0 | 24.9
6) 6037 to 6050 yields -0.5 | 24.2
